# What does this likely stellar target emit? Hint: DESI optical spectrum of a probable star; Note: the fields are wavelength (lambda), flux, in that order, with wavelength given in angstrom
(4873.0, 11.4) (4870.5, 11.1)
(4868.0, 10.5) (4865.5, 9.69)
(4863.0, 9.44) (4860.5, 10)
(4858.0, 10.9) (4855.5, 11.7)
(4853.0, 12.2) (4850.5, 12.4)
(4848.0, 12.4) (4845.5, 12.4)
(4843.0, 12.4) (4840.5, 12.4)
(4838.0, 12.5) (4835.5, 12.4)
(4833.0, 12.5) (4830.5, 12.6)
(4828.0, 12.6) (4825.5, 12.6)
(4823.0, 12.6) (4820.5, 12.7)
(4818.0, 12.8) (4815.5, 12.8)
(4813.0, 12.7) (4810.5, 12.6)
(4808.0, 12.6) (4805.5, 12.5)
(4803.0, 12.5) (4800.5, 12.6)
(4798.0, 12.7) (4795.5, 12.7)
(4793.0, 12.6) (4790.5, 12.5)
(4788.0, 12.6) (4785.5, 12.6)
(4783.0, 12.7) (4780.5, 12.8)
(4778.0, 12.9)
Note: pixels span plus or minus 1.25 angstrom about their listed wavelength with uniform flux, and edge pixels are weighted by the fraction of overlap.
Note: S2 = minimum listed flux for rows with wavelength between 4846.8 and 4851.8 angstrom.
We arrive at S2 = 12.4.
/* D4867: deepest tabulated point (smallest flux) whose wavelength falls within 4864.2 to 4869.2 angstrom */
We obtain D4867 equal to 9.69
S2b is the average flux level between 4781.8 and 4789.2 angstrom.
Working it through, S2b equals 12.6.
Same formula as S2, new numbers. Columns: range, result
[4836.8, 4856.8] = 11.7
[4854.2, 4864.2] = 9.44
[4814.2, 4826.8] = 12.6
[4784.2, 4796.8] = 12.5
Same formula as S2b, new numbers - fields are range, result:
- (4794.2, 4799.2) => 12.7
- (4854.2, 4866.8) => 10.4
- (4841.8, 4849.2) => 12.4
